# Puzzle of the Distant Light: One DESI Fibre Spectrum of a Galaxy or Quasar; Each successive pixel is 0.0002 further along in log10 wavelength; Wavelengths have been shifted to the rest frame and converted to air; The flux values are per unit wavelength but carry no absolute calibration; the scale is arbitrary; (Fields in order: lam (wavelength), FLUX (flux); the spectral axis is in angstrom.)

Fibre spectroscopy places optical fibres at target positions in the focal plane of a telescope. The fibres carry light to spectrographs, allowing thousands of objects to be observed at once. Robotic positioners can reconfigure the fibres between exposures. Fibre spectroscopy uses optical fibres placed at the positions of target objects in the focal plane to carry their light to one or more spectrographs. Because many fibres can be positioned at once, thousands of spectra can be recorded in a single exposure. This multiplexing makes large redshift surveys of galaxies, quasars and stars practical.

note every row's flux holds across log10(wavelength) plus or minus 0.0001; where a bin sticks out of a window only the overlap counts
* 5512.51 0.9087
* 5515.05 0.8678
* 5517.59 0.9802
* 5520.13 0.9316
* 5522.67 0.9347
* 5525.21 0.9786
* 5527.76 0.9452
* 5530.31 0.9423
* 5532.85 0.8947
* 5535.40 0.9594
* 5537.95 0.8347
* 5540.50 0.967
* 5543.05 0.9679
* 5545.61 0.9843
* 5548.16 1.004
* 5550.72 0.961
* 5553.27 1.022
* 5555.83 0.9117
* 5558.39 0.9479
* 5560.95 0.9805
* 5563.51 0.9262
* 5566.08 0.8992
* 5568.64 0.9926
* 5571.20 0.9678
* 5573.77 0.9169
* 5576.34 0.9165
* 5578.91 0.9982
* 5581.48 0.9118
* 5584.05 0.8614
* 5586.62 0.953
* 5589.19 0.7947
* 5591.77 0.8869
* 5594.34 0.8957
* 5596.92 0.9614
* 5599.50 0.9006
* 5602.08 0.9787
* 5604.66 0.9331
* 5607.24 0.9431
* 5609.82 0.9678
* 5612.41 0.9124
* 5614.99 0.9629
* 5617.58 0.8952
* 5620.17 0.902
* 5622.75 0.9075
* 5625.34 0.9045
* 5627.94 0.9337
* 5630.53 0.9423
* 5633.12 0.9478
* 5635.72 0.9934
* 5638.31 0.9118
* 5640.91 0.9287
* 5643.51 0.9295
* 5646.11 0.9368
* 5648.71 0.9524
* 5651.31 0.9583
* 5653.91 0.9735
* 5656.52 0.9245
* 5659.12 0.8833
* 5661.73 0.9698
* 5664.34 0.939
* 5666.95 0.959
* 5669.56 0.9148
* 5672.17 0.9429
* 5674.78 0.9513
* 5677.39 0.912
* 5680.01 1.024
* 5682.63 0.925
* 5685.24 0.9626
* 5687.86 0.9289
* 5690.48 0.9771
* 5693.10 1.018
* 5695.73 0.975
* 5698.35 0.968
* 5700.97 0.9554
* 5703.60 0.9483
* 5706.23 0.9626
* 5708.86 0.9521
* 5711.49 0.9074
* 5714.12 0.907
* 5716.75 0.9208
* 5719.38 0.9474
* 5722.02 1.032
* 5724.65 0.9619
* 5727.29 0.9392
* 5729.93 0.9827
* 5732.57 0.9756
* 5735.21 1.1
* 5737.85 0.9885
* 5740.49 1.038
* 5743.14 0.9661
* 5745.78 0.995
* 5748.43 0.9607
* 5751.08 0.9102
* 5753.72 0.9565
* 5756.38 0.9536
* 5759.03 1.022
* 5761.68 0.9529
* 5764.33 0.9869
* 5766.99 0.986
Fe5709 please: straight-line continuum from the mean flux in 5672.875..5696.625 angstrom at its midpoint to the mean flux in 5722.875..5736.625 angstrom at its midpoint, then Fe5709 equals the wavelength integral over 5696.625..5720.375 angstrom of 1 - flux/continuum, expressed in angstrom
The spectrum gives 0.91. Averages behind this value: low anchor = 0.963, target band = 0.942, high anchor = 0.993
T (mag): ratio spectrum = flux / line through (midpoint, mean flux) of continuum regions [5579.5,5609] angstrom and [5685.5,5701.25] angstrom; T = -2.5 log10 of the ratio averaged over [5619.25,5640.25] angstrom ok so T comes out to 0.004 mag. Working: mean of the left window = 0.914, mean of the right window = 0.971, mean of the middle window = 0.931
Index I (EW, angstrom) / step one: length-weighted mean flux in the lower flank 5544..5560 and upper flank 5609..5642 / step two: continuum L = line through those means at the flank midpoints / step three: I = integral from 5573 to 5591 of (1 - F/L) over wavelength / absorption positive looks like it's 0.9 angstrom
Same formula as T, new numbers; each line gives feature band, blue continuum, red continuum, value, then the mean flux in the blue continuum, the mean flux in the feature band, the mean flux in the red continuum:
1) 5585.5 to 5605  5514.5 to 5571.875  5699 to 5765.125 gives 0.05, 0.949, 0.912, 0.969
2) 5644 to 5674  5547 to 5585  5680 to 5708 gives 0.02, 0.948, 0.941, 0.965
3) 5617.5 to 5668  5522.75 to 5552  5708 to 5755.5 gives 0.03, 0.949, 0.935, 0.969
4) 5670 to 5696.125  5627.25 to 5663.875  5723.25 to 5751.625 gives 0.00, 0.942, 0.96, 0.986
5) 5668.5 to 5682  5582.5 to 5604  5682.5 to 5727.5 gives -0.01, 0.905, 0.948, 0.956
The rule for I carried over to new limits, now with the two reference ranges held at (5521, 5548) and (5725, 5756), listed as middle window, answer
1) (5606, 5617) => 0.2 angstrom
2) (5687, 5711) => 0.2 angstrom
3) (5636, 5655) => 0.4 angstrom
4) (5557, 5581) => 0.0 angstrom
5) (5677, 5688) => 0.2 angstrom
